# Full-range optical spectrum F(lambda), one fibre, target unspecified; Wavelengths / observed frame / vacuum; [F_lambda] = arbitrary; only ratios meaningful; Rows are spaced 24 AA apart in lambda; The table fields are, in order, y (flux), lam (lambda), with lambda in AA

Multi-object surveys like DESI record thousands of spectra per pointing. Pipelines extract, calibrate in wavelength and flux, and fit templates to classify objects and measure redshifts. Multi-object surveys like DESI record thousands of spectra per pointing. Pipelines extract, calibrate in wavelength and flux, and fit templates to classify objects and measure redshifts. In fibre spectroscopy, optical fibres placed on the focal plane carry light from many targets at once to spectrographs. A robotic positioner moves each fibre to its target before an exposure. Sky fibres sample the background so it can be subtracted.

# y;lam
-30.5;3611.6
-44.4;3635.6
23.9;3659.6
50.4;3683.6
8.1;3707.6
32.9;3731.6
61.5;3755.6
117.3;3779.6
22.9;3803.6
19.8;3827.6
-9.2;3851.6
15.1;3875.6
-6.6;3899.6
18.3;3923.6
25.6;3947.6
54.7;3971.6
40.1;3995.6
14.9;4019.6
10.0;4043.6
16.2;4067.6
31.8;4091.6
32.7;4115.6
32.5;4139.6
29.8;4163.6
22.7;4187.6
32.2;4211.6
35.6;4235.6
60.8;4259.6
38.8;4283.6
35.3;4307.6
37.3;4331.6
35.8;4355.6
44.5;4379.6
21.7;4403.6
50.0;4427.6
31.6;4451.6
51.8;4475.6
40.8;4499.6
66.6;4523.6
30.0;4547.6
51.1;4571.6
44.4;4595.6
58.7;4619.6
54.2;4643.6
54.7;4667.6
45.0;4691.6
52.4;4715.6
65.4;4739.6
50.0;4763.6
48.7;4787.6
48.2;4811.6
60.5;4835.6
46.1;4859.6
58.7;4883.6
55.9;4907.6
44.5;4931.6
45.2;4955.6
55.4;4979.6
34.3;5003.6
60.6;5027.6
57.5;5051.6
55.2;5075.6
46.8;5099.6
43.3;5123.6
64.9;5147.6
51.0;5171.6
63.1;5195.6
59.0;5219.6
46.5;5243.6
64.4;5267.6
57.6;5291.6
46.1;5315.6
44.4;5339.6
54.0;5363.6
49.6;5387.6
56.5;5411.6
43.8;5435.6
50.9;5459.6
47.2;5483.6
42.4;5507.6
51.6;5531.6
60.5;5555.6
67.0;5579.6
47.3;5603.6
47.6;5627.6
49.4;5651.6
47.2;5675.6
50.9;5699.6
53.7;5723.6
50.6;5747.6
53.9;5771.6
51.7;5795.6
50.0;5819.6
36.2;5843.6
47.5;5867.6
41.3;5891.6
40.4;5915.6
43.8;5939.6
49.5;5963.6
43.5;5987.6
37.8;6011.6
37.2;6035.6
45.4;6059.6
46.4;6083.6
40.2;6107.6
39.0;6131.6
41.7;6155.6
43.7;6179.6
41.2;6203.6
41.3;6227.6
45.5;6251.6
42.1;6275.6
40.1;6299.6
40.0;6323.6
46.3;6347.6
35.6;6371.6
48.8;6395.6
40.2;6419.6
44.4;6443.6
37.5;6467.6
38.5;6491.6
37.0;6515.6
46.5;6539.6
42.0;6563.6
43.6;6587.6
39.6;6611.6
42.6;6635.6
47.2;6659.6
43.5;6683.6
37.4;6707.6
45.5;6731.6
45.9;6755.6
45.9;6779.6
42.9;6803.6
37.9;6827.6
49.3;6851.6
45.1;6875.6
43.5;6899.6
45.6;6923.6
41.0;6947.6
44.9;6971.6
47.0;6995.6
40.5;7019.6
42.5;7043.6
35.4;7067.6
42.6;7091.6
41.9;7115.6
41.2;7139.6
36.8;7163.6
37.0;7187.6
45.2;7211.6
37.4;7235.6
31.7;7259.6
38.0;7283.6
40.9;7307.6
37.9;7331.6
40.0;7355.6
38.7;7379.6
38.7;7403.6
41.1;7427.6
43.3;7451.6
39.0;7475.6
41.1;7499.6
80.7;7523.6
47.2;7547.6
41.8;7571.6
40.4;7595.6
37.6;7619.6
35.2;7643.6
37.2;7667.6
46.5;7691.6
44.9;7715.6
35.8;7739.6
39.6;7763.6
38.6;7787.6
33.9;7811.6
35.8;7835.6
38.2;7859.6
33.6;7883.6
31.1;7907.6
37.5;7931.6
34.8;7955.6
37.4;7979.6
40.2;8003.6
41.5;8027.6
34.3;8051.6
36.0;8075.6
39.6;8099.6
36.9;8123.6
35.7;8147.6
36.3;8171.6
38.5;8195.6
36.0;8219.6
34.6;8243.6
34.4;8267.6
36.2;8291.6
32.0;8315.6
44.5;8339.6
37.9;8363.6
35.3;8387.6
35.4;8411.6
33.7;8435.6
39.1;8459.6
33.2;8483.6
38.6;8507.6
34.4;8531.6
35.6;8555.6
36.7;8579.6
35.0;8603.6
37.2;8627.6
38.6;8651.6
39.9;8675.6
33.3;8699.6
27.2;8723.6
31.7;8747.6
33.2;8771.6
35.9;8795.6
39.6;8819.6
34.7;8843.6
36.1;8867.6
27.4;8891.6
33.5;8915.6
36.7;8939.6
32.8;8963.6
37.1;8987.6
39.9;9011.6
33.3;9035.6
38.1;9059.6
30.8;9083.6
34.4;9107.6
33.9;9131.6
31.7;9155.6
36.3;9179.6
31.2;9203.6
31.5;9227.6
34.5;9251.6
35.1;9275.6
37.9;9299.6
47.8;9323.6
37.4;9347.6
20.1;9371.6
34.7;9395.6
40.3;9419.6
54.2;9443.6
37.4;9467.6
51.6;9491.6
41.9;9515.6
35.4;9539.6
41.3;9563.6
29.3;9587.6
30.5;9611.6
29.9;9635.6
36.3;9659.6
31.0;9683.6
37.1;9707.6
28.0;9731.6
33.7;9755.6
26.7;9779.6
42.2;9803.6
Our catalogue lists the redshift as 0.15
